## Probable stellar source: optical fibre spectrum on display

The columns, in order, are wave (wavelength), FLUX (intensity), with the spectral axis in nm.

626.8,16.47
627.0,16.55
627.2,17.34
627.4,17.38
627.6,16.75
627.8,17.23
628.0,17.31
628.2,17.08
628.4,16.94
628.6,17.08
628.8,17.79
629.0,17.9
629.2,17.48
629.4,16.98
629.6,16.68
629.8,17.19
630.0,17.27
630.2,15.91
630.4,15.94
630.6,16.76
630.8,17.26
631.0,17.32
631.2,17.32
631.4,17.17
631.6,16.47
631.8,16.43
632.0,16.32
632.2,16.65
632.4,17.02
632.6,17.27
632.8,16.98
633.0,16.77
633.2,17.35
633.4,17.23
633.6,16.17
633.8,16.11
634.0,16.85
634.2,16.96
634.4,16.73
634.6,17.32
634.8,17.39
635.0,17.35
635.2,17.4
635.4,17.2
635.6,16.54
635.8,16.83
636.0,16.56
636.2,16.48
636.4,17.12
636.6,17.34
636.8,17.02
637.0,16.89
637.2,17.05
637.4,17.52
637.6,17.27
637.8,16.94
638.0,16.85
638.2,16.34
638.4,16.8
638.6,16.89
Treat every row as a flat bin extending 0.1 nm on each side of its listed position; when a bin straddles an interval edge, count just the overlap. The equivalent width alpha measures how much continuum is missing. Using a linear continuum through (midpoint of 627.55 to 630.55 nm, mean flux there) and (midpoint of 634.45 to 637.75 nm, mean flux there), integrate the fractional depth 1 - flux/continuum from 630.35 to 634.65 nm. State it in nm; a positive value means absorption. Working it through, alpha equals 0.054 nm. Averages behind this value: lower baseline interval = 17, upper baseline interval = 17.1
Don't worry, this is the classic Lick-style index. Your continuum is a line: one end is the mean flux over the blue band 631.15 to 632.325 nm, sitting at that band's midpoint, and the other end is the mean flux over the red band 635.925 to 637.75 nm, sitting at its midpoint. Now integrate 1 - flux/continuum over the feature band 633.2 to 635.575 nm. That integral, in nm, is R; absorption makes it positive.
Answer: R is -0.014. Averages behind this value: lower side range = 16.7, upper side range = 17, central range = 17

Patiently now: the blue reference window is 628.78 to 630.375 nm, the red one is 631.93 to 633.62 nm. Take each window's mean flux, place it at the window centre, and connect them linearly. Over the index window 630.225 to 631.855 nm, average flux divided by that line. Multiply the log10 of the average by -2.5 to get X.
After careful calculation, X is 0.01 mag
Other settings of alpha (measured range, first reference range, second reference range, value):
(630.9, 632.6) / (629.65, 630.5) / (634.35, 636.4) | -0.02 nm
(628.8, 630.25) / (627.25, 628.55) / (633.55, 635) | -0.01 nm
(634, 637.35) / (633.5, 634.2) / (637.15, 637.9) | -0.04 nm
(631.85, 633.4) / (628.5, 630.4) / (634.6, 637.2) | 0.01 nm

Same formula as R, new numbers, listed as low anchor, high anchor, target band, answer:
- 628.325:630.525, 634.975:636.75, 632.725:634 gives 0.02 nm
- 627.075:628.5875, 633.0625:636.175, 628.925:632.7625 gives 0.03 nm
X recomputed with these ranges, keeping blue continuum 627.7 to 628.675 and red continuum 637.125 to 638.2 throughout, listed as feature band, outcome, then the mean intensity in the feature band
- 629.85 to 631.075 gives 0.023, 16.7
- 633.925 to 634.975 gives 0.000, 17.1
